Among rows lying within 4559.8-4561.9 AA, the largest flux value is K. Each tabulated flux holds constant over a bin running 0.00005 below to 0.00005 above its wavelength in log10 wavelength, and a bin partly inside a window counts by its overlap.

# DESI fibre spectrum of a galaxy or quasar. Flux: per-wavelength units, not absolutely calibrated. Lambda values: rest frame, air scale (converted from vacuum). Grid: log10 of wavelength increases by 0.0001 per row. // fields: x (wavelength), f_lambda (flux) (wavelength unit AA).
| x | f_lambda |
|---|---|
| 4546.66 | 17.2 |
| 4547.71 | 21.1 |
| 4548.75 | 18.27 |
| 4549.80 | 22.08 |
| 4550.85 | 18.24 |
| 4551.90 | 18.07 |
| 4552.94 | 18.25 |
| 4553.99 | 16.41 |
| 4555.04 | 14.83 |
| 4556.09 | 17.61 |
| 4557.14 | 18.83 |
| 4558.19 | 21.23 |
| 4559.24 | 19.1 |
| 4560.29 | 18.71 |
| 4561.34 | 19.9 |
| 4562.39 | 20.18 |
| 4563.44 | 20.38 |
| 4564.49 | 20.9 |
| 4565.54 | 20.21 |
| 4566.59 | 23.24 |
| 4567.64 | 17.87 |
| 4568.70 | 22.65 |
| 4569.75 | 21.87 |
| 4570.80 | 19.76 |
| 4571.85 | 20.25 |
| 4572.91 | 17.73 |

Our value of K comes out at 19.9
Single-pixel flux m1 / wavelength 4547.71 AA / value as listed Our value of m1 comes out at 21.1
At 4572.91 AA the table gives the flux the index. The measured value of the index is 17.73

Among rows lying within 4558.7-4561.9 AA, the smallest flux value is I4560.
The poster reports 18.71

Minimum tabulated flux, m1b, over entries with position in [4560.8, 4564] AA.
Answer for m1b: 19.9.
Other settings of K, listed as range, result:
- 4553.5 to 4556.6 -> 17.61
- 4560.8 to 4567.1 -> 23.24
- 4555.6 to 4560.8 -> 21.23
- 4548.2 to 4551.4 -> 22.08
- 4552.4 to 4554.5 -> 18.25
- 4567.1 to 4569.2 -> 22.65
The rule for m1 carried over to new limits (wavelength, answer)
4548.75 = 18.27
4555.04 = 14.83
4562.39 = 20.18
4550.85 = 18.24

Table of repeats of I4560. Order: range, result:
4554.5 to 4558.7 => 14.83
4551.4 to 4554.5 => 16.41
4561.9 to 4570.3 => 17.87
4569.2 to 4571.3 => 19.76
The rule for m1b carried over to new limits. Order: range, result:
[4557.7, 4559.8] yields 19.1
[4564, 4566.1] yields 20.21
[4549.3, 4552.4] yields 18.07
